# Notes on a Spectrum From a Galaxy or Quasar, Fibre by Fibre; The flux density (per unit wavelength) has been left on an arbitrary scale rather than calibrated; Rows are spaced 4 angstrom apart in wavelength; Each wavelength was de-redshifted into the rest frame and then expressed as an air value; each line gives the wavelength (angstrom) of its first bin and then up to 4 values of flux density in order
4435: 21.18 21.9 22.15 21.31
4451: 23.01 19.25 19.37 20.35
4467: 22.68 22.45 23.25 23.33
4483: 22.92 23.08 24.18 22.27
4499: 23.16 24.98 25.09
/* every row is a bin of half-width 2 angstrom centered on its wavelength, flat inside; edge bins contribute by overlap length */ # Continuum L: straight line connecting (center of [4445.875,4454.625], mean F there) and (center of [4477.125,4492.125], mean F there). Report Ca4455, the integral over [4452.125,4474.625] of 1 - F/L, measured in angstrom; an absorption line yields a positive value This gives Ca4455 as 1.3 angstrom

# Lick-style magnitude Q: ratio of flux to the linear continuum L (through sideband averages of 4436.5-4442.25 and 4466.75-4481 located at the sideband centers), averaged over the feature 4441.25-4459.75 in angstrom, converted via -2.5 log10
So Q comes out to 0.06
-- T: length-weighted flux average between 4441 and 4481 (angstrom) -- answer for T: 21.7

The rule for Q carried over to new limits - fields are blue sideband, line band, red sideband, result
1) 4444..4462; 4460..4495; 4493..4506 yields -0.018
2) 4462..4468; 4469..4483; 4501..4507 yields -0.023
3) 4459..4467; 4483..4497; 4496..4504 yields -0.012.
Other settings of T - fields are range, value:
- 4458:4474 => 21.5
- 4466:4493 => 23.1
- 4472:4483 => 23.1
